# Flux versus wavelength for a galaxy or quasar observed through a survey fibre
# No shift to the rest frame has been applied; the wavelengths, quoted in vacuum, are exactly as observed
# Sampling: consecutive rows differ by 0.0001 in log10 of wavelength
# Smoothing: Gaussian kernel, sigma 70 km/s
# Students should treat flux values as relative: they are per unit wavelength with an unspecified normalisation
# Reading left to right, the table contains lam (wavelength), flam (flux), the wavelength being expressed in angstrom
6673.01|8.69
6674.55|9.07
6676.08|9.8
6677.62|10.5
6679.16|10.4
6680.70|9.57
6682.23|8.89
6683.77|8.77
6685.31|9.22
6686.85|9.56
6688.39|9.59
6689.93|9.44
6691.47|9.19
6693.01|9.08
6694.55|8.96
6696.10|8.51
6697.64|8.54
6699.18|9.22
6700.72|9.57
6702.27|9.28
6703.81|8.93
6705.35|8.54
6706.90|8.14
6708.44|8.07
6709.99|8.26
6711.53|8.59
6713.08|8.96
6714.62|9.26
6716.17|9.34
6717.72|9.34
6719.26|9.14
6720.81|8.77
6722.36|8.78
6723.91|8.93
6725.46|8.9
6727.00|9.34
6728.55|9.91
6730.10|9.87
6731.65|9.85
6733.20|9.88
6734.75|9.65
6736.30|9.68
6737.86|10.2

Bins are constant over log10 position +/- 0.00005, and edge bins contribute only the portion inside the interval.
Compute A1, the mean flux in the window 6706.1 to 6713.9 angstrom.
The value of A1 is 8.41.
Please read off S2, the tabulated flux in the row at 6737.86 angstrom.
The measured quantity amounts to 10.2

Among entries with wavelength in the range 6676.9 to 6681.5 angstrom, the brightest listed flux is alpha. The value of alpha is 10.5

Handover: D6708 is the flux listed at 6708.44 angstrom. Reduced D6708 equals 8.07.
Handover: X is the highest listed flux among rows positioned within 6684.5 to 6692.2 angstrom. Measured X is 9.59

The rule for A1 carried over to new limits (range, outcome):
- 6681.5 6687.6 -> 9.11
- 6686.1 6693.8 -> 9.37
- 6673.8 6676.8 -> 9.45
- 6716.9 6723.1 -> 9.01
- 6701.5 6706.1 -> 8.93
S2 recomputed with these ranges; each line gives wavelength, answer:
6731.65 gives 9.85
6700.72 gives 9.57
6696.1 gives 8.51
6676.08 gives 9.8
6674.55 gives 9.07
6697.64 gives 8.54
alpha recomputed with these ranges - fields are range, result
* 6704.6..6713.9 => 8.96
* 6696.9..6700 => 9.22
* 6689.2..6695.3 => 9.44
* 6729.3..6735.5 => 9.88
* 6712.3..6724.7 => 9.34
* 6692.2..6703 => 9.57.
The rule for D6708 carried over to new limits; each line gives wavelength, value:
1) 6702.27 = 9.28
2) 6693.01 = 9.08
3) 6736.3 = 9.68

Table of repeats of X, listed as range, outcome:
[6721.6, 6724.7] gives 8.93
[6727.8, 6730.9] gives 9.91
